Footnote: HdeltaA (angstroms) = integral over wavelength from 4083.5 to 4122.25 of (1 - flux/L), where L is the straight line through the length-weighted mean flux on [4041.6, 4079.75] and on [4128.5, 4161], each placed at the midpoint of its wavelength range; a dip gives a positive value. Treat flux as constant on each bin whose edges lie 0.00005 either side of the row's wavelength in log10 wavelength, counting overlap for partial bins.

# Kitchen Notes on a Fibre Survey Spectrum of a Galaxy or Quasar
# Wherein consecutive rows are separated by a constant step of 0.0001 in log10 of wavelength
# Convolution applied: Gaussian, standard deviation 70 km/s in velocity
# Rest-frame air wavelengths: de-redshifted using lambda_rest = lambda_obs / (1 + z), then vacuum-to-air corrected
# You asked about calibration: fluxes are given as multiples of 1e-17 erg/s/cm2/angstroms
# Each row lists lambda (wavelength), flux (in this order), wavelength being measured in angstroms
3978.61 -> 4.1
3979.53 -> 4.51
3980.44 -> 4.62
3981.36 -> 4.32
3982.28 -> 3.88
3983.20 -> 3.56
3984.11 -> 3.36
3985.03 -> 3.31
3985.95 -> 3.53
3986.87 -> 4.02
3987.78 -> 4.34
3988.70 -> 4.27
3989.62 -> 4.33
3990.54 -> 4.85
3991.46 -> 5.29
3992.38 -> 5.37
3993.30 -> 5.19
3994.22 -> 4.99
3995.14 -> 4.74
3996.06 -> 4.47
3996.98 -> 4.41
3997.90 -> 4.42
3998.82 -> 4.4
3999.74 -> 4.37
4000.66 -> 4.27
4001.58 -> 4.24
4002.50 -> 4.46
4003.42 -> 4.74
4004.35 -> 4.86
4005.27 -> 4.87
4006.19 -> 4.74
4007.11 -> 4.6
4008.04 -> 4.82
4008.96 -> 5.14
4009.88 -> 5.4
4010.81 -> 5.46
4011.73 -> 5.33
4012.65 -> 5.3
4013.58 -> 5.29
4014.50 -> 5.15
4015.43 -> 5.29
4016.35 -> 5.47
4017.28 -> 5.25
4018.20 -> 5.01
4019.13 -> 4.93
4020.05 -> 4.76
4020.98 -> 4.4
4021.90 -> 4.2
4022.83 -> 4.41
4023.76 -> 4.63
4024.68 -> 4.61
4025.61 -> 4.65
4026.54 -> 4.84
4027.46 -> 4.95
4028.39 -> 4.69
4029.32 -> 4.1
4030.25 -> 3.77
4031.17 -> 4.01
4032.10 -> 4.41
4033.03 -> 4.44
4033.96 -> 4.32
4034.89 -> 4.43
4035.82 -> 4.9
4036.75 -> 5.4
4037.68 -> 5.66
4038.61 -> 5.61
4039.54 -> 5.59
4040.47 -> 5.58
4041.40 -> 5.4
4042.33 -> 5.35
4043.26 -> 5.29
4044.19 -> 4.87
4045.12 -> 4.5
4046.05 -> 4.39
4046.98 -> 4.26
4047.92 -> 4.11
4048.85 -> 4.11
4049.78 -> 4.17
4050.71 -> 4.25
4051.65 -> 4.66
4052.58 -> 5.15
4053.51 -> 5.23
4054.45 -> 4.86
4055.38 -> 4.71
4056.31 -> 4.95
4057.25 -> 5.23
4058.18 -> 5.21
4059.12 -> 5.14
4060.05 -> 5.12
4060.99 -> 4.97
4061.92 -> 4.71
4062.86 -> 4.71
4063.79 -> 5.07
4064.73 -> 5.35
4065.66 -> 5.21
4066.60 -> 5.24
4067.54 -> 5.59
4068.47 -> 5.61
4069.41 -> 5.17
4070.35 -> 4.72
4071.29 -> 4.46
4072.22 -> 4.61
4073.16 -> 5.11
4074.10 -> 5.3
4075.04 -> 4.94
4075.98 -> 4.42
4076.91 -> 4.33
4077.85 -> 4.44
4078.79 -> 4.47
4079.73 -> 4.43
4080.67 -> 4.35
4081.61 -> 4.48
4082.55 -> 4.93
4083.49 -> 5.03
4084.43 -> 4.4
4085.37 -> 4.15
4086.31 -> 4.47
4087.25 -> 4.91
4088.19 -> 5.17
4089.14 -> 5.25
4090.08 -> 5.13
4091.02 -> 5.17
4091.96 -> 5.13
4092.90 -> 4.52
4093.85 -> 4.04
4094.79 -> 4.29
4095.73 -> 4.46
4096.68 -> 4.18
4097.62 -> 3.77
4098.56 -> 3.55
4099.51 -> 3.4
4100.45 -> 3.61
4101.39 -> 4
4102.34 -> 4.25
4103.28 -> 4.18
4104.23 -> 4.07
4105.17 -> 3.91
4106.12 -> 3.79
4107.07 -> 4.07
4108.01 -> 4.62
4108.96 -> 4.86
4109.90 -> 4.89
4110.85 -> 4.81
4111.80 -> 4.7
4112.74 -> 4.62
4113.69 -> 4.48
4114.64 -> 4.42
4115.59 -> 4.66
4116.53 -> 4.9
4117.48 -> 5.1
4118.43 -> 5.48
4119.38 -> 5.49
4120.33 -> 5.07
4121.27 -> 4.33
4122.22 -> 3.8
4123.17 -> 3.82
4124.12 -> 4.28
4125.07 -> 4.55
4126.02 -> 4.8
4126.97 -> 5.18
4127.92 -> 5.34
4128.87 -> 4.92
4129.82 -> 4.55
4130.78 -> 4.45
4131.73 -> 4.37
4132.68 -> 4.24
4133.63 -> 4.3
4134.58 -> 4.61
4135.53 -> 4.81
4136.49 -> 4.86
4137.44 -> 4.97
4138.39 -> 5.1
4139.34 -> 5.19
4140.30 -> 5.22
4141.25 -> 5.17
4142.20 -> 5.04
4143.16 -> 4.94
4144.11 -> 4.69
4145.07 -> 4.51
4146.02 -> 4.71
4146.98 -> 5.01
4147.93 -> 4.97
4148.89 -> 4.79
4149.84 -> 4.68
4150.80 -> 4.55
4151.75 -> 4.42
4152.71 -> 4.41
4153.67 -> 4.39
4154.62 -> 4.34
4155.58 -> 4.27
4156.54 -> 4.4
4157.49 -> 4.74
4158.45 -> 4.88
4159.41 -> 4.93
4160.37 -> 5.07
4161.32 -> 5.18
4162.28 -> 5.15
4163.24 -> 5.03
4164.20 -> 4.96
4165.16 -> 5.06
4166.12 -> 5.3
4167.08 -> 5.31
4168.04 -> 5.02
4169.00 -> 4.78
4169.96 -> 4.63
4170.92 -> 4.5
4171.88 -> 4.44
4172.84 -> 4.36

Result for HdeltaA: 2.27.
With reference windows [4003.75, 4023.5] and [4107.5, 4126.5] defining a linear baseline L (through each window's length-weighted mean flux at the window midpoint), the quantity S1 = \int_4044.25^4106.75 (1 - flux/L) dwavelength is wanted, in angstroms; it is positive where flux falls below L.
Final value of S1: 2.29 angstroms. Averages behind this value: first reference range 4.98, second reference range 4.68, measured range 4.63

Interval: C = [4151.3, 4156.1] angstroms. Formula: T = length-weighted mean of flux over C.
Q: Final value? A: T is 4.36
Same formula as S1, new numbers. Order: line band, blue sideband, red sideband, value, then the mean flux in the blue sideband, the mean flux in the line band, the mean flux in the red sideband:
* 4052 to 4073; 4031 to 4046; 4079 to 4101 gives -1.33 angstroms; 4.99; 5.05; 4.47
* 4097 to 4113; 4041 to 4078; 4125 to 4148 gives 2.20 angstroms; 4.88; 4.18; 4.82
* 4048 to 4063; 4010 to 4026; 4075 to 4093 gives 0.02 angstroms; 4.96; 4.81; 4.71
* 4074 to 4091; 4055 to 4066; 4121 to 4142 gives 0.78 angstroms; 5.03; 4.7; 4.68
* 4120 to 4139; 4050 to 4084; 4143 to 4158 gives 0.24 angstroms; 4.89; 4.62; 4.61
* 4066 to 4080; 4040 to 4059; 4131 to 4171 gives -0.14 angstroms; 4.82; 4.86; 4.8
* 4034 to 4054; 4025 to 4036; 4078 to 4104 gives -2.00 angstroms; 4.45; 4.89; 4.43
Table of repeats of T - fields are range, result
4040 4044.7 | 5.3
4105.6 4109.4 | 4.32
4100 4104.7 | 4.02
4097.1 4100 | 3.59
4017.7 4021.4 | 4.79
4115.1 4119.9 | 5.12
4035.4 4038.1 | 5.32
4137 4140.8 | 5.13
